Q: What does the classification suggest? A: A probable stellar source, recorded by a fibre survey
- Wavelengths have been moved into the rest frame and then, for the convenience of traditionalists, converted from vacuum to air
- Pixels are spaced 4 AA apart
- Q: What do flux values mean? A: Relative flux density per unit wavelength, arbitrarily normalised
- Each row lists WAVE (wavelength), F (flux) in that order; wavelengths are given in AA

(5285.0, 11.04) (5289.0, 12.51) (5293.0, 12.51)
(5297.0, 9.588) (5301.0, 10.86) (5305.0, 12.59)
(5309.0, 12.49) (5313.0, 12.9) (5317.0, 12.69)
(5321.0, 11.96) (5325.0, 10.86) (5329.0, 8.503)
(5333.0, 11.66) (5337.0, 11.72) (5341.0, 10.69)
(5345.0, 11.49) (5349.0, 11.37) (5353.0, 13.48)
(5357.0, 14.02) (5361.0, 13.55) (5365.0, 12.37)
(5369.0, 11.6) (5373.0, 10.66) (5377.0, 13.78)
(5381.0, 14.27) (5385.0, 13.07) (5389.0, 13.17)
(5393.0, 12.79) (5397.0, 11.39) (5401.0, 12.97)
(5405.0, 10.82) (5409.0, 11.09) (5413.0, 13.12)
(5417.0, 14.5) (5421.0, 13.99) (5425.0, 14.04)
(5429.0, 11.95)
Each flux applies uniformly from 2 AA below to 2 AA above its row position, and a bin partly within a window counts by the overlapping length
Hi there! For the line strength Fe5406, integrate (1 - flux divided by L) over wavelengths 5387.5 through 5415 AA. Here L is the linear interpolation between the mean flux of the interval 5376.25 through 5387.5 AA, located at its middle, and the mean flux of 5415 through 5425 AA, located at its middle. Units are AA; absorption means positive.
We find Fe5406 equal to 3.5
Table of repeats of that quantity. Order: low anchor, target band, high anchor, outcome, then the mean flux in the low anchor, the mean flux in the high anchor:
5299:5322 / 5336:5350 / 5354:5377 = 1.3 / 12.3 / 12.6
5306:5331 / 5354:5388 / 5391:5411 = -3.5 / 11.6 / 11.8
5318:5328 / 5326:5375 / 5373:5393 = 1.7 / 11.2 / 13.2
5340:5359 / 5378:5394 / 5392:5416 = -1.6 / 12.3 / 12.1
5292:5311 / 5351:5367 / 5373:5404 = -1.2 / 11.6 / 12.8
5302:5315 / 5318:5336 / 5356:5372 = 2.4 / 12.5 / 12.7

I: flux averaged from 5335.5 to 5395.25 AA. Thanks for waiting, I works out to 12.5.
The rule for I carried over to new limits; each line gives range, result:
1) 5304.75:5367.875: 12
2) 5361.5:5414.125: 12.4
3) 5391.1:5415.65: 12.1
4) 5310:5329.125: 11.7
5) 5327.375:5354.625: 11.3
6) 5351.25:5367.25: 13.3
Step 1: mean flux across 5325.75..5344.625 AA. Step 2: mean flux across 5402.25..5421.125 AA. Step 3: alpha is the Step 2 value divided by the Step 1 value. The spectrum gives 1.17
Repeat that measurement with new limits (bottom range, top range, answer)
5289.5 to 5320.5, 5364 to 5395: 1.06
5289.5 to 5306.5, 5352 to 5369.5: 1.14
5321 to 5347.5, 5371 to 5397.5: 1.17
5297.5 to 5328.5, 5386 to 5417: 1.05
